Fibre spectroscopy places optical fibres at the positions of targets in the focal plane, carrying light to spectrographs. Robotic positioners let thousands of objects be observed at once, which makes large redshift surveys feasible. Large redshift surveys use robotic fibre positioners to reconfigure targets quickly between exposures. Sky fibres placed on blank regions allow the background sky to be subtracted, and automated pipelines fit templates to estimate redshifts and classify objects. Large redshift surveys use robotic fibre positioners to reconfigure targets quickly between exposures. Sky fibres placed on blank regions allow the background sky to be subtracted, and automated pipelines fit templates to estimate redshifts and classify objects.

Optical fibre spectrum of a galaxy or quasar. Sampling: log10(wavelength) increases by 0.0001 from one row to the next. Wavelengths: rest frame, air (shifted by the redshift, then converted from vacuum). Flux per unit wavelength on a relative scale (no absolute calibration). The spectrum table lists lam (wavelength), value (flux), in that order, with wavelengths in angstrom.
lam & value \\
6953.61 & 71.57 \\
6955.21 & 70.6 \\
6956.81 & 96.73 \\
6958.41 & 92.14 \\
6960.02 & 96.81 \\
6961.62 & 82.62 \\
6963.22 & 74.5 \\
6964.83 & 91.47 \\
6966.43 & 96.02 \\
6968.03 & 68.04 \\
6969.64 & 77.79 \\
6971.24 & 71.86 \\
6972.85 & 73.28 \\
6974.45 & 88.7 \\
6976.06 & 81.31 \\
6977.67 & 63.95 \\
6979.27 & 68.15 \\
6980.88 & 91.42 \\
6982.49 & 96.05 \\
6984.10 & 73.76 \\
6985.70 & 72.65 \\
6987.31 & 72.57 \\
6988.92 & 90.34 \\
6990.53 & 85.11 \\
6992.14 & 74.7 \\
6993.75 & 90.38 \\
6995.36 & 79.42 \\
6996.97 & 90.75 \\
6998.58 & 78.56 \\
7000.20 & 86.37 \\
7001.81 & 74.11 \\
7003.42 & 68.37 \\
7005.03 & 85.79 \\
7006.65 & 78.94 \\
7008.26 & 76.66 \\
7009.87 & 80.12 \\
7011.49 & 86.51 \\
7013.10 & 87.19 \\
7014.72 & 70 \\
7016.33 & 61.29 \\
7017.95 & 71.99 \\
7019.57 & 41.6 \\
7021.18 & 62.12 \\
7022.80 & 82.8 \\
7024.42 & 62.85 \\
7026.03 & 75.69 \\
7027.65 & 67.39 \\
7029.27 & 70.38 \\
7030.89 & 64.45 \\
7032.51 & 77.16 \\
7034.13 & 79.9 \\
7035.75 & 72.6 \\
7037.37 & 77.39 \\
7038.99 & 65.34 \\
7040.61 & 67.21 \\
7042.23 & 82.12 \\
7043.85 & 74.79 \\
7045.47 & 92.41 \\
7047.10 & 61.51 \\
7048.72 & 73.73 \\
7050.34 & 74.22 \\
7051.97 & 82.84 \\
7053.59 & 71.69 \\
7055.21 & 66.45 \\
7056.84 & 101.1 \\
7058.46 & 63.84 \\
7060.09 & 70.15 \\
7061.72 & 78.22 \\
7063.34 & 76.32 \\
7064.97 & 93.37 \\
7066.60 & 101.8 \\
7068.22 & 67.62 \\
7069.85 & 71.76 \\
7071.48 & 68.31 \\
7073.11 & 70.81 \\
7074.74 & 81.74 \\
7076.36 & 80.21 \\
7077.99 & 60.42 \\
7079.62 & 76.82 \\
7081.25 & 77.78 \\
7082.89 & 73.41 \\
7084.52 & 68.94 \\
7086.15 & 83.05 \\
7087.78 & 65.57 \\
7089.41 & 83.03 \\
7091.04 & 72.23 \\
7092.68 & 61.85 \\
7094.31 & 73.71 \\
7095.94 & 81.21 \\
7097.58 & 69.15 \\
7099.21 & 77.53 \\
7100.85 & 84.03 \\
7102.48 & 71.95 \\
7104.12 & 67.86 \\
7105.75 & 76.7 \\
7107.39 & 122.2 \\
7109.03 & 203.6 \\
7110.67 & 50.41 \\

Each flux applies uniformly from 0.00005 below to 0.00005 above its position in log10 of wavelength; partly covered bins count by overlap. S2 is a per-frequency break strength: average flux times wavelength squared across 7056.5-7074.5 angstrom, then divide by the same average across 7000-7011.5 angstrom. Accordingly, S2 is 1.0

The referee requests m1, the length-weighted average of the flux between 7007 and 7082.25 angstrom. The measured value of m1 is 74.4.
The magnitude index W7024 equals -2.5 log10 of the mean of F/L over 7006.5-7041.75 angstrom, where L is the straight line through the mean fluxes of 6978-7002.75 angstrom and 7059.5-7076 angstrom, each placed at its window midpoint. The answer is 0.12 mag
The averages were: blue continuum 81.2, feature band 71.8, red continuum 78.2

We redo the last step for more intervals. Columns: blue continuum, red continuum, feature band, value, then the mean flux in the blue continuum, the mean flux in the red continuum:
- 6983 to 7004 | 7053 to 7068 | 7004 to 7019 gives 0.04 mag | 80.1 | 80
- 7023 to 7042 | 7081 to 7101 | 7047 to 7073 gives -0.05 mag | 71.7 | 74.3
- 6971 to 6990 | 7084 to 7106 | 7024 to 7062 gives 0.03 mag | 79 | 74.1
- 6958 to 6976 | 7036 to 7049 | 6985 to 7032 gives 0.04 mag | 82.7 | 74.3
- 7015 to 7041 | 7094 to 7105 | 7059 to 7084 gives -0.05 mag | 68.8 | 75.2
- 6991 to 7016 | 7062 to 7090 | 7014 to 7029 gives 0.19 mag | 80.2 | 76.5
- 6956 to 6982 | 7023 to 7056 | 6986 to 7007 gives -0.03 mag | 82.3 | 73.2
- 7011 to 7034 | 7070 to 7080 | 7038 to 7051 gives -0.04 mag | 70.2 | 72.8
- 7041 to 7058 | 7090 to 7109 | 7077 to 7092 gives 0.11 mag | 77.5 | 83.3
